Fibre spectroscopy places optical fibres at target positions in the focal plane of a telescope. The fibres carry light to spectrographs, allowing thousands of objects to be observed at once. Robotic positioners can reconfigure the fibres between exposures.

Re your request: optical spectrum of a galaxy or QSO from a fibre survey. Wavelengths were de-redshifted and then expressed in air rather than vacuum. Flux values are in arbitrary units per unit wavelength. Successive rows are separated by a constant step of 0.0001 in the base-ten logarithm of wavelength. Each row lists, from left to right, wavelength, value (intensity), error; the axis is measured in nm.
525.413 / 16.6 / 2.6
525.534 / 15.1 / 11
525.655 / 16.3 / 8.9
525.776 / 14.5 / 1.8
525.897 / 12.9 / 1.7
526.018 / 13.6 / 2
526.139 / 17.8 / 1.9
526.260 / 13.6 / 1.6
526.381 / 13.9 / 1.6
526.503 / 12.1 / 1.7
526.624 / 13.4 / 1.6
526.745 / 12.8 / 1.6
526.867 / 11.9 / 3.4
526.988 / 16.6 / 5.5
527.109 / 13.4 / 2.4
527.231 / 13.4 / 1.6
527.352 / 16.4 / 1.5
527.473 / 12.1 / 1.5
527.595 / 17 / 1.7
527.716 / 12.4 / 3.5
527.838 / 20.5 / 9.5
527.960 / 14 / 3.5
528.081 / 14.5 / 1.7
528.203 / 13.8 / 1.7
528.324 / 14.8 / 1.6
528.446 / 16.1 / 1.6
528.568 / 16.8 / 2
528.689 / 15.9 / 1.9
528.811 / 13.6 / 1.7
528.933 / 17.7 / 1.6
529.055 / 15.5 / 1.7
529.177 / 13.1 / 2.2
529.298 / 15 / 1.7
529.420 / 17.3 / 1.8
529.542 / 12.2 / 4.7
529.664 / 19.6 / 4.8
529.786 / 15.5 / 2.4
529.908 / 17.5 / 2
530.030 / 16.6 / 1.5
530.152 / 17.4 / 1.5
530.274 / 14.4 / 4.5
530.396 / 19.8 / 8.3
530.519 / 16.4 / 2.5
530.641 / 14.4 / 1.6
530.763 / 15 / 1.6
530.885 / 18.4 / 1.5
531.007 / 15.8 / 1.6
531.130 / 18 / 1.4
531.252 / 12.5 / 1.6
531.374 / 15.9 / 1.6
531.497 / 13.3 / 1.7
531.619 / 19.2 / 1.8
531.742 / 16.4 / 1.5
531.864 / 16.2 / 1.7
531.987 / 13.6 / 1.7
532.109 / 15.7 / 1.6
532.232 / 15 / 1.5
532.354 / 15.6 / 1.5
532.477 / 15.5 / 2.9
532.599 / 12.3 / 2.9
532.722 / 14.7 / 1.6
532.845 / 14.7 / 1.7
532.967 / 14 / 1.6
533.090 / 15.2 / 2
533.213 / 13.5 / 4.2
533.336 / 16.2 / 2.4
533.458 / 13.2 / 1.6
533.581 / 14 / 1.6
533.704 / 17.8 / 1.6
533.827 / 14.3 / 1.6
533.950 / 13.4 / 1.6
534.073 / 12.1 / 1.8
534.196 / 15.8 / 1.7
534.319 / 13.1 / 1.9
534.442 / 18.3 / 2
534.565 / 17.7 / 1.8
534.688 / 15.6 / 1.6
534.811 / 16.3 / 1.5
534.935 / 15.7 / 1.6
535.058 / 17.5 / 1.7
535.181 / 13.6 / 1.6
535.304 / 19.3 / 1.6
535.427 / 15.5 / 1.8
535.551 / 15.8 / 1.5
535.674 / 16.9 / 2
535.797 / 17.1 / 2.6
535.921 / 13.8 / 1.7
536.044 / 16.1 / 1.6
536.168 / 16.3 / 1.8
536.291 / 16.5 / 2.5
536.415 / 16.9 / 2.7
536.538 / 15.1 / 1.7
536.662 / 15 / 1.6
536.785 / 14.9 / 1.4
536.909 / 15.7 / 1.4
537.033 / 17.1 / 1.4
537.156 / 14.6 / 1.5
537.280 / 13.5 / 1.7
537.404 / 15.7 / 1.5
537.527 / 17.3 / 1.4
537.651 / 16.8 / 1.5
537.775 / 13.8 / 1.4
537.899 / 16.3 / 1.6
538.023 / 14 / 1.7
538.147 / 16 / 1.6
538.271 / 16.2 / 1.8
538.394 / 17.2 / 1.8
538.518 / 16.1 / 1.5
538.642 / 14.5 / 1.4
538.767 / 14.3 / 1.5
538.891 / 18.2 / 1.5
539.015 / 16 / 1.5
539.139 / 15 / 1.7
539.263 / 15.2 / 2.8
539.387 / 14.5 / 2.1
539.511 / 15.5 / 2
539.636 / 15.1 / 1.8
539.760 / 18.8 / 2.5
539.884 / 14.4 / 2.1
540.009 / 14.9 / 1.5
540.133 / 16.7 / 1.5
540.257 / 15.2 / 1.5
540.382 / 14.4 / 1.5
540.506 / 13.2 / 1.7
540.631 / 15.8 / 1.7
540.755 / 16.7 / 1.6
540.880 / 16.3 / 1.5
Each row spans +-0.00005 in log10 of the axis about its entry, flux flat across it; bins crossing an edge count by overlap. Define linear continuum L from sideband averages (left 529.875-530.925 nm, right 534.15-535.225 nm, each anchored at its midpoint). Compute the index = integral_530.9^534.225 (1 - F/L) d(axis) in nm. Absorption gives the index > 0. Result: 0.27 nm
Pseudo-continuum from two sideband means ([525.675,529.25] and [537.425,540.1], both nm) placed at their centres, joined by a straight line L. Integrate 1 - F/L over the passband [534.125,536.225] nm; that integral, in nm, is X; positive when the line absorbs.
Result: -0.10 nm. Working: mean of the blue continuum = 14.6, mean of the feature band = 16.1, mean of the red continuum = 15.7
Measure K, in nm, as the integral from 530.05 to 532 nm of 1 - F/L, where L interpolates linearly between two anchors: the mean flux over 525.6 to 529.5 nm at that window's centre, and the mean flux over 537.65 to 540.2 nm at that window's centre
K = -0.140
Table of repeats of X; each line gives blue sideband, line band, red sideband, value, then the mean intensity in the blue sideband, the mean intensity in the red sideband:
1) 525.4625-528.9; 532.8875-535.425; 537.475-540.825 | -0.02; 14.6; 15.6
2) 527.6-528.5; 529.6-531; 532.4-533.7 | -0.17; 15.3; 14.5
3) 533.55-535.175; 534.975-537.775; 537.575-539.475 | -0.07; 15.5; 15.6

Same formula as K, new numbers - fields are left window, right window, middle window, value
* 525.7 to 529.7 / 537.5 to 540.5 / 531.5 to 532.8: -0.02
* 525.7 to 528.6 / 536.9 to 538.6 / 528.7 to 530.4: -0.14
